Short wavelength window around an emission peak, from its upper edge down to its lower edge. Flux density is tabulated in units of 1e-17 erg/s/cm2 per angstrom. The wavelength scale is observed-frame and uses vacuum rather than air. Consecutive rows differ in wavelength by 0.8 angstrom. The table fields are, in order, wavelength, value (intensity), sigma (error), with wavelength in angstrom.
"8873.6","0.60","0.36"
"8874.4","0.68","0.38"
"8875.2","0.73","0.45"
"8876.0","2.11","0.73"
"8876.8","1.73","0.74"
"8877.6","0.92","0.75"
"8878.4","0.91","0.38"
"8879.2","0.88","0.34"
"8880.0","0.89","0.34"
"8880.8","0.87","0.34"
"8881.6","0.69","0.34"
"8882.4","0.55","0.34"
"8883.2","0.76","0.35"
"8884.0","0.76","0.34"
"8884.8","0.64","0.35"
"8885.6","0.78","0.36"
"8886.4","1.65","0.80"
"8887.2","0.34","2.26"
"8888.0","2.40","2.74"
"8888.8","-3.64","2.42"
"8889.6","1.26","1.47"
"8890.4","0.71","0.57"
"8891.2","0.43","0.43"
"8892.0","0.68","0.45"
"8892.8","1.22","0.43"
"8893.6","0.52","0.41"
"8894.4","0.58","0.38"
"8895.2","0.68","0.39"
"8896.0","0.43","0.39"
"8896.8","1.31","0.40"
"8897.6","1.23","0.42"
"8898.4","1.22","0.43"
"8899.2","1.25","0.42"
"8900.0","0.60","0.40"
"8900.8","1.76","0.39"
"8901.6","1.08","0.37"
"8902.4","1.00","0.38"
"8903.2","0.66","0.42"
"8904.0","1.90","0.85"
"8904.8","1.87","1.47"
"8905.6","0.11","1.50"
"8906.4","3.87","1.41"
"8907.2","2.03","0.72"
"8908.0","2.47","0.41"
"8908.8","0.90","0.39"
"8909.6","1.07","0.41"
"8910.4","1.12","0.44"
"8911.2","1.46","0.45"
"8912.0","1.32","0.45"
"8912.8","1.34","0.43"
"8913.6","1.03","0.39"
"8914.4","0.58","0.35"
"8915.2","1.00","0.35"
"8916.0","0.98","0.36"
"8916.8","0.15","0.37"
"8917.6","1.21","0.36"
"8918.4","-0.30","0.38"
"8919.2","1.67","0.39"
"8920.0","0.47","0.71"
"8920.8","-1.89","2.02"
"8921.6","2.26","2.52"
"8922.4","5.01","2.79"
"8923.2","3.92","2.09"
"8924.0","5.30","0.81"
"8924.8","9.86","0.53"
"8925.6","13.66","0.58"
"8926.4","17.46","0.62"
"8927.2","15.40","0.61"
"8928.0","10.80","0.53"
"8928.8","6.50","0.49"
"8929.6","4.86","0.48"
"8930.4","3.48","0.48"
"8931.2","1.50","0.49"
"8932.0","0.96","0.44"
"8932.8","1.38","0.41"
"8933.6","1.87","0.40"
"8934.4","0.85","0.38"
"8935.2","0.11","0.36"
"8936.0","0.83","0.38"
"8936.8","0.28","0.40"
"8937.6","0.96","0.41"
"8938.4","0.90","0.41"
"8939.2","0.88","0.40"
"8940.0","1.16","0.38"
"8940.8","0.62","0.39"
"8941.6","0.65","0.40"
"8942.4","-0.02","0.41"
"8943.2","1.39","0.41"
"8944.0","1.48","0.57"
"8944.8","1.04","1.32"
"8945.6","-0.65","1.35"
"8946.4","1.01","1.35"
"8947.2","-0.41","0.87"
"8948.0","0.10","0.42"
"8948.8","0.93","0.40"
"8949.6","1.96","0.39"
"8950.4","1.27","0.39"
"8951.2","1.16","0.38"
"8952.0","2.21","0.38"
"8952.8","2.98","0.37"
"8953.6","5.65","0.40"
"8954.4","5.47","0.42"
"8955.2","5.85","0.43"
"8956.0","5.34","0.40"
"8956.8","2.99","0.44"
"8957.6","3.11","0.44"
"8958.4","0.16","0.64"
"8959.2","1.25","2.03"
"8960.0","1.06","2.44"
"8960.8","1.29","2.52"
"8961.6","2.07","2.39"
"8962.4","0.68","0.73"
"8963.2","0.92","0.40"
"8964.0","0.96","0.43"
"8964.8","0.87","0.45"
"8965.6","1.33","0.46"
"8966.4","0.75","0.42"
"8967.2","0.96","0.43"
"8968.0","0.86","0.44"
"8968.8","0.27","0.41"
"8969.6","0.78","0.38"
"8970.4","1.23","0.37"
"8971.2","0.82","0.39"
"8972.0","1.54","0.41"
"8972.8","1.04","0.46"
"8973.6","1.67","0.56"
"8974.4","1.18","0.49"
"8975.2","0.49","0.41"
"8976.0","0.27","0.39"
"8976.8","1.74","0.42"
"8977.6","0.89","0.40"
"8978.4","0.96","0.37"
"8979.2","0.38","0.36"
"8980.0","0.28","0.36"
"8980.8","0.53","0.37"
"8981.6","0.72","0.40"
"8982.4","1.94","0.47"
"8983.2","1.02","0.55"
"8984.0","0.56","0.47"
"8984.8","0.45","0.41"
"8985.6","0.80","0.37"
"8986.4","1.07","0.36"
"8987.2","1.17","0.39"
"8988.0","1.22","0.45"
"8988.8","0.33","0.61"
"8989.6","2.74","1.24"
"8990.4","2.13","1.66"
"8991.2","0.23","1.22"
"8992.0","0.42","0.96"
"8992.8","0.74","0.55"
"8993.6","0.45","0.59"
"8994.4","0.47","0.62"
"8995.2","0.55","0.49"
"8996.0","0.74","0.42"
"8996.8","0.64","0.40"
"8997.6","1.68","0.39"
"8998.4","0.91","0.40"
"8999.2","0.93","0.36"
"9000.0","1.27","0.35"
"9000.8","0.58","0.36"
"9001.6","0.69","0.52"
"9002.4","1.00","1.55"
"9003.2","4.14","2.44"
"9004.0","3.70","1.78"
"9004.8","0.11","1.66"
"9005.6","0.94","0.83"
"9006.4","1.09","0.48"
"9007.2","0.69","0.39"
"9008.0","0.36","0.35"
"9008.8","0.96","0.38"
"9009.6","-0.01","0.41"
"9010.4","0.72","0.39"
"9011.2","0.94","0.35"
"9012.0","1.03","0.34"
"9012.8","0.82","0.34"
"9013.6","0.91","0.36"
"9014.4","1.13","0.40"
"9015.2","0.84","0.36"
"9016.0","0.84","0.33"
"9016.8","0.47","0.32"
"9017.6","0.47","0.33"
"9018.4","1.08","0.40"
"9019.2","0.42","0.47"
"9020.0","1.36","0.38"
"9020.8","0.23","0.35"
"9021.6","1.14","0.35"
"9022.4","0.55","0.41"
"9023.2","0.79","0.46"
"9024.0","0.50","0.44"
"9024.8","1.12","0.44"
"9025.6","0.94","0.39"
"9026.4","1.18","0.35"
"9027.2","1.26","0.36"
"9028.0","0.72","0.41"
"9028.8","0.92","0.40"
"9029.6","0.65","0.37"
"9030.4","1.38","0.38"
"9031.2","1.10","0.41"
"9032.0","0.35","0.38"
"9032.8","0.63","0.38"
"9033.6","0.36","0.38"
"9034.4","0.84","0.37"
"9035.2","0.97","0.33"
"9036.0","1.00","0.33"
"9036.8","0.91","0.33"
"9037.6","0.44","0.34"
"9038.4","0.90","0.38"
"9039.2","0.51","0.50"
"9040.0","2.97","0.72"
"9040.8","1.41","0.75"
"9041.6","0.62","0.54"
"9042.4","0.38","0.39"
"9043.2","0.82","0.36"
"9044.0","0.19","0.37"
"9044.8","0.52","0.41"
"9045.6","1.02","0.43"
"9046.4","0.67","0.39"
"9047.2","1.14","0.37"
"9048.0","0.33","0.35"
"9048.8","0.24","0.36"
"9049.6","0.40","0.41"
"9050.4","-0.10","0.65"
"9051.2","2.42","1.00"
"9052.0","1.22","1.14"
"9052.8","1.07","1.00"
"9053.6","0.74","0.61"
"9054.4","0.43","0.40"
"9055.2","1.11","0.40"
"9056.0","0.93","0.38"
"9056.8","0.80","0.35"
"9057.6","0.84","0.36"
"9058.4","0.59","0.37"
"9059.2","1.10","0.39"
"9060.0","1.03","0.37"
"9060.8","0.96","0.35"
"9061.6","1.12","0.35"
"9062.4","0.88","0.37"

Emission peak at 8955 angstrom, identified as [N II] 6583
